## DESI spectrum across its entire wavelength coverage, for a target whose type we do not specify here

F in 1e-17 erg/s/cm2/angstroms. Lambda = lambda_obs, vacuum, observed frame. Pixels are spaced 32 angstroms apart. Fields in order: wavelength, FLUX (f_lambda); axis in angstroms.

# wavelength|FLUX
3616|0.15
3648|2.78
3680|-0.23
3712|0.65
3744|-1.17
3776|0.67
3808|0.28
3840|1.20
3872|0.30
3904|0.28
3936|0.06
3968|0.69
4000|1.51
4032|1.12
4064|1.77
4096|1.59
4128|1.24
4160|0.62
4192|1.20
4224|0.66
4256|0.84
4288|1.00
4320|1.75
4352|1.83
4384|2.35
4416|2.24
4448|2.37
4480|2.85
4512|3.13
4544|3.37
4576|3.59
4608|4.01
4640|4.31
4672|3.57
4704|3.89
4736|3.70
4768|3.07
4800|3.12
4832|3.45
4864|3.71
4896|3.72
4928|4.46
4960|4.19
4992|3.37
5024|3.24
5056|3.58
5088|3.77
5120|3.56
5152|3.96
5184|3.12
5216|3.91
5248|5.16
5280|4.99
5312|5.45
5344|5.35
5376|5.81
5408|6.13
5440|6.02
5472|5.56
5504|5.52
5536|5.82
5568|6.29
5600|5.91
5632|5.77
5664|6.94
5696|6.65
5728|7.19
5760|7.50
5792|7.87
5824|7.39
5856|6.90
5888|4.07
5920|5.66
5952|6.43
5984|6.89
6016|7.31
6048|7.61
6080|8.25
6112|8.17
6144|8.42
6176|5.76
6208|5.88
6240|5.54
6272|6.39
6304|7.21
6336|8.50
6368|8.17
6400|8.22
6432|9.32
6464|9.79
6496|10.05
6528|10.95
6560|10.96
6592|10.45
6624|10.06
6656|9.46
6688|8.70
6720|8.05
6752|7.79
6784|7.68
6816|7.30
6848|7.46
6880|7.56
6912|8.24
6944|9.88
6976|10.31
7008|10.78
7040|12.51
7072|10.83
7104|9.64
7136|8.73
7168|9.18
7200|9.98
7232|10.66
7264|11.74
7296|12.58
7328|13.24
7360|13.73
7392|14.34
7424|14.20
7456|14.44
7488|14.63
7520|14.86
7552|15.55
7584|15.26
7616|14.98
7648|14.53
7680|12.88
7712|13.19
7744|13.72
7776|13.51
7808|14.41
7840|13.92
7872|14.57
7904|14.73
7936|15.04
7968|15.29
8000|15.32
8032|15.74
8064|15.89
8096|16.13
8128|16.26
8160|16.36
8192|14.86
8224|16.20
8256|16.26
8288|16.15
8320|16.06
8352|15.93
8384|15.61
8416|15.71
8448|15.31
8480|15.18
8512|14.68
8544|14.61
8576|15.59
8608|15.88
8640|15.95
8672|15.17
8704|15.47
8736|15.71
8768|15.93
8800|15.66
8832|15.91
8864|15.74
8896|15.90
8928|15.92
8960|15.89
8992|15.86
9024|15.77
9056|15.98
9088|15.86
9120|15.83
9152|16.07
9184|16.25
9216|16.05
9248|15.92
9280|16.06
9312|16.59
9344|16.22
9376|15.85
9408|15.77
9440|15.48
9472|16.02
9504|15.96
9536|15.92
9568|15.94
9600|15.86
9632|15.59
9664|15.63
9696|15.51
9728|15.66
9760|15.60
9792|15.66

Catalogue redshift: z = 0.000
